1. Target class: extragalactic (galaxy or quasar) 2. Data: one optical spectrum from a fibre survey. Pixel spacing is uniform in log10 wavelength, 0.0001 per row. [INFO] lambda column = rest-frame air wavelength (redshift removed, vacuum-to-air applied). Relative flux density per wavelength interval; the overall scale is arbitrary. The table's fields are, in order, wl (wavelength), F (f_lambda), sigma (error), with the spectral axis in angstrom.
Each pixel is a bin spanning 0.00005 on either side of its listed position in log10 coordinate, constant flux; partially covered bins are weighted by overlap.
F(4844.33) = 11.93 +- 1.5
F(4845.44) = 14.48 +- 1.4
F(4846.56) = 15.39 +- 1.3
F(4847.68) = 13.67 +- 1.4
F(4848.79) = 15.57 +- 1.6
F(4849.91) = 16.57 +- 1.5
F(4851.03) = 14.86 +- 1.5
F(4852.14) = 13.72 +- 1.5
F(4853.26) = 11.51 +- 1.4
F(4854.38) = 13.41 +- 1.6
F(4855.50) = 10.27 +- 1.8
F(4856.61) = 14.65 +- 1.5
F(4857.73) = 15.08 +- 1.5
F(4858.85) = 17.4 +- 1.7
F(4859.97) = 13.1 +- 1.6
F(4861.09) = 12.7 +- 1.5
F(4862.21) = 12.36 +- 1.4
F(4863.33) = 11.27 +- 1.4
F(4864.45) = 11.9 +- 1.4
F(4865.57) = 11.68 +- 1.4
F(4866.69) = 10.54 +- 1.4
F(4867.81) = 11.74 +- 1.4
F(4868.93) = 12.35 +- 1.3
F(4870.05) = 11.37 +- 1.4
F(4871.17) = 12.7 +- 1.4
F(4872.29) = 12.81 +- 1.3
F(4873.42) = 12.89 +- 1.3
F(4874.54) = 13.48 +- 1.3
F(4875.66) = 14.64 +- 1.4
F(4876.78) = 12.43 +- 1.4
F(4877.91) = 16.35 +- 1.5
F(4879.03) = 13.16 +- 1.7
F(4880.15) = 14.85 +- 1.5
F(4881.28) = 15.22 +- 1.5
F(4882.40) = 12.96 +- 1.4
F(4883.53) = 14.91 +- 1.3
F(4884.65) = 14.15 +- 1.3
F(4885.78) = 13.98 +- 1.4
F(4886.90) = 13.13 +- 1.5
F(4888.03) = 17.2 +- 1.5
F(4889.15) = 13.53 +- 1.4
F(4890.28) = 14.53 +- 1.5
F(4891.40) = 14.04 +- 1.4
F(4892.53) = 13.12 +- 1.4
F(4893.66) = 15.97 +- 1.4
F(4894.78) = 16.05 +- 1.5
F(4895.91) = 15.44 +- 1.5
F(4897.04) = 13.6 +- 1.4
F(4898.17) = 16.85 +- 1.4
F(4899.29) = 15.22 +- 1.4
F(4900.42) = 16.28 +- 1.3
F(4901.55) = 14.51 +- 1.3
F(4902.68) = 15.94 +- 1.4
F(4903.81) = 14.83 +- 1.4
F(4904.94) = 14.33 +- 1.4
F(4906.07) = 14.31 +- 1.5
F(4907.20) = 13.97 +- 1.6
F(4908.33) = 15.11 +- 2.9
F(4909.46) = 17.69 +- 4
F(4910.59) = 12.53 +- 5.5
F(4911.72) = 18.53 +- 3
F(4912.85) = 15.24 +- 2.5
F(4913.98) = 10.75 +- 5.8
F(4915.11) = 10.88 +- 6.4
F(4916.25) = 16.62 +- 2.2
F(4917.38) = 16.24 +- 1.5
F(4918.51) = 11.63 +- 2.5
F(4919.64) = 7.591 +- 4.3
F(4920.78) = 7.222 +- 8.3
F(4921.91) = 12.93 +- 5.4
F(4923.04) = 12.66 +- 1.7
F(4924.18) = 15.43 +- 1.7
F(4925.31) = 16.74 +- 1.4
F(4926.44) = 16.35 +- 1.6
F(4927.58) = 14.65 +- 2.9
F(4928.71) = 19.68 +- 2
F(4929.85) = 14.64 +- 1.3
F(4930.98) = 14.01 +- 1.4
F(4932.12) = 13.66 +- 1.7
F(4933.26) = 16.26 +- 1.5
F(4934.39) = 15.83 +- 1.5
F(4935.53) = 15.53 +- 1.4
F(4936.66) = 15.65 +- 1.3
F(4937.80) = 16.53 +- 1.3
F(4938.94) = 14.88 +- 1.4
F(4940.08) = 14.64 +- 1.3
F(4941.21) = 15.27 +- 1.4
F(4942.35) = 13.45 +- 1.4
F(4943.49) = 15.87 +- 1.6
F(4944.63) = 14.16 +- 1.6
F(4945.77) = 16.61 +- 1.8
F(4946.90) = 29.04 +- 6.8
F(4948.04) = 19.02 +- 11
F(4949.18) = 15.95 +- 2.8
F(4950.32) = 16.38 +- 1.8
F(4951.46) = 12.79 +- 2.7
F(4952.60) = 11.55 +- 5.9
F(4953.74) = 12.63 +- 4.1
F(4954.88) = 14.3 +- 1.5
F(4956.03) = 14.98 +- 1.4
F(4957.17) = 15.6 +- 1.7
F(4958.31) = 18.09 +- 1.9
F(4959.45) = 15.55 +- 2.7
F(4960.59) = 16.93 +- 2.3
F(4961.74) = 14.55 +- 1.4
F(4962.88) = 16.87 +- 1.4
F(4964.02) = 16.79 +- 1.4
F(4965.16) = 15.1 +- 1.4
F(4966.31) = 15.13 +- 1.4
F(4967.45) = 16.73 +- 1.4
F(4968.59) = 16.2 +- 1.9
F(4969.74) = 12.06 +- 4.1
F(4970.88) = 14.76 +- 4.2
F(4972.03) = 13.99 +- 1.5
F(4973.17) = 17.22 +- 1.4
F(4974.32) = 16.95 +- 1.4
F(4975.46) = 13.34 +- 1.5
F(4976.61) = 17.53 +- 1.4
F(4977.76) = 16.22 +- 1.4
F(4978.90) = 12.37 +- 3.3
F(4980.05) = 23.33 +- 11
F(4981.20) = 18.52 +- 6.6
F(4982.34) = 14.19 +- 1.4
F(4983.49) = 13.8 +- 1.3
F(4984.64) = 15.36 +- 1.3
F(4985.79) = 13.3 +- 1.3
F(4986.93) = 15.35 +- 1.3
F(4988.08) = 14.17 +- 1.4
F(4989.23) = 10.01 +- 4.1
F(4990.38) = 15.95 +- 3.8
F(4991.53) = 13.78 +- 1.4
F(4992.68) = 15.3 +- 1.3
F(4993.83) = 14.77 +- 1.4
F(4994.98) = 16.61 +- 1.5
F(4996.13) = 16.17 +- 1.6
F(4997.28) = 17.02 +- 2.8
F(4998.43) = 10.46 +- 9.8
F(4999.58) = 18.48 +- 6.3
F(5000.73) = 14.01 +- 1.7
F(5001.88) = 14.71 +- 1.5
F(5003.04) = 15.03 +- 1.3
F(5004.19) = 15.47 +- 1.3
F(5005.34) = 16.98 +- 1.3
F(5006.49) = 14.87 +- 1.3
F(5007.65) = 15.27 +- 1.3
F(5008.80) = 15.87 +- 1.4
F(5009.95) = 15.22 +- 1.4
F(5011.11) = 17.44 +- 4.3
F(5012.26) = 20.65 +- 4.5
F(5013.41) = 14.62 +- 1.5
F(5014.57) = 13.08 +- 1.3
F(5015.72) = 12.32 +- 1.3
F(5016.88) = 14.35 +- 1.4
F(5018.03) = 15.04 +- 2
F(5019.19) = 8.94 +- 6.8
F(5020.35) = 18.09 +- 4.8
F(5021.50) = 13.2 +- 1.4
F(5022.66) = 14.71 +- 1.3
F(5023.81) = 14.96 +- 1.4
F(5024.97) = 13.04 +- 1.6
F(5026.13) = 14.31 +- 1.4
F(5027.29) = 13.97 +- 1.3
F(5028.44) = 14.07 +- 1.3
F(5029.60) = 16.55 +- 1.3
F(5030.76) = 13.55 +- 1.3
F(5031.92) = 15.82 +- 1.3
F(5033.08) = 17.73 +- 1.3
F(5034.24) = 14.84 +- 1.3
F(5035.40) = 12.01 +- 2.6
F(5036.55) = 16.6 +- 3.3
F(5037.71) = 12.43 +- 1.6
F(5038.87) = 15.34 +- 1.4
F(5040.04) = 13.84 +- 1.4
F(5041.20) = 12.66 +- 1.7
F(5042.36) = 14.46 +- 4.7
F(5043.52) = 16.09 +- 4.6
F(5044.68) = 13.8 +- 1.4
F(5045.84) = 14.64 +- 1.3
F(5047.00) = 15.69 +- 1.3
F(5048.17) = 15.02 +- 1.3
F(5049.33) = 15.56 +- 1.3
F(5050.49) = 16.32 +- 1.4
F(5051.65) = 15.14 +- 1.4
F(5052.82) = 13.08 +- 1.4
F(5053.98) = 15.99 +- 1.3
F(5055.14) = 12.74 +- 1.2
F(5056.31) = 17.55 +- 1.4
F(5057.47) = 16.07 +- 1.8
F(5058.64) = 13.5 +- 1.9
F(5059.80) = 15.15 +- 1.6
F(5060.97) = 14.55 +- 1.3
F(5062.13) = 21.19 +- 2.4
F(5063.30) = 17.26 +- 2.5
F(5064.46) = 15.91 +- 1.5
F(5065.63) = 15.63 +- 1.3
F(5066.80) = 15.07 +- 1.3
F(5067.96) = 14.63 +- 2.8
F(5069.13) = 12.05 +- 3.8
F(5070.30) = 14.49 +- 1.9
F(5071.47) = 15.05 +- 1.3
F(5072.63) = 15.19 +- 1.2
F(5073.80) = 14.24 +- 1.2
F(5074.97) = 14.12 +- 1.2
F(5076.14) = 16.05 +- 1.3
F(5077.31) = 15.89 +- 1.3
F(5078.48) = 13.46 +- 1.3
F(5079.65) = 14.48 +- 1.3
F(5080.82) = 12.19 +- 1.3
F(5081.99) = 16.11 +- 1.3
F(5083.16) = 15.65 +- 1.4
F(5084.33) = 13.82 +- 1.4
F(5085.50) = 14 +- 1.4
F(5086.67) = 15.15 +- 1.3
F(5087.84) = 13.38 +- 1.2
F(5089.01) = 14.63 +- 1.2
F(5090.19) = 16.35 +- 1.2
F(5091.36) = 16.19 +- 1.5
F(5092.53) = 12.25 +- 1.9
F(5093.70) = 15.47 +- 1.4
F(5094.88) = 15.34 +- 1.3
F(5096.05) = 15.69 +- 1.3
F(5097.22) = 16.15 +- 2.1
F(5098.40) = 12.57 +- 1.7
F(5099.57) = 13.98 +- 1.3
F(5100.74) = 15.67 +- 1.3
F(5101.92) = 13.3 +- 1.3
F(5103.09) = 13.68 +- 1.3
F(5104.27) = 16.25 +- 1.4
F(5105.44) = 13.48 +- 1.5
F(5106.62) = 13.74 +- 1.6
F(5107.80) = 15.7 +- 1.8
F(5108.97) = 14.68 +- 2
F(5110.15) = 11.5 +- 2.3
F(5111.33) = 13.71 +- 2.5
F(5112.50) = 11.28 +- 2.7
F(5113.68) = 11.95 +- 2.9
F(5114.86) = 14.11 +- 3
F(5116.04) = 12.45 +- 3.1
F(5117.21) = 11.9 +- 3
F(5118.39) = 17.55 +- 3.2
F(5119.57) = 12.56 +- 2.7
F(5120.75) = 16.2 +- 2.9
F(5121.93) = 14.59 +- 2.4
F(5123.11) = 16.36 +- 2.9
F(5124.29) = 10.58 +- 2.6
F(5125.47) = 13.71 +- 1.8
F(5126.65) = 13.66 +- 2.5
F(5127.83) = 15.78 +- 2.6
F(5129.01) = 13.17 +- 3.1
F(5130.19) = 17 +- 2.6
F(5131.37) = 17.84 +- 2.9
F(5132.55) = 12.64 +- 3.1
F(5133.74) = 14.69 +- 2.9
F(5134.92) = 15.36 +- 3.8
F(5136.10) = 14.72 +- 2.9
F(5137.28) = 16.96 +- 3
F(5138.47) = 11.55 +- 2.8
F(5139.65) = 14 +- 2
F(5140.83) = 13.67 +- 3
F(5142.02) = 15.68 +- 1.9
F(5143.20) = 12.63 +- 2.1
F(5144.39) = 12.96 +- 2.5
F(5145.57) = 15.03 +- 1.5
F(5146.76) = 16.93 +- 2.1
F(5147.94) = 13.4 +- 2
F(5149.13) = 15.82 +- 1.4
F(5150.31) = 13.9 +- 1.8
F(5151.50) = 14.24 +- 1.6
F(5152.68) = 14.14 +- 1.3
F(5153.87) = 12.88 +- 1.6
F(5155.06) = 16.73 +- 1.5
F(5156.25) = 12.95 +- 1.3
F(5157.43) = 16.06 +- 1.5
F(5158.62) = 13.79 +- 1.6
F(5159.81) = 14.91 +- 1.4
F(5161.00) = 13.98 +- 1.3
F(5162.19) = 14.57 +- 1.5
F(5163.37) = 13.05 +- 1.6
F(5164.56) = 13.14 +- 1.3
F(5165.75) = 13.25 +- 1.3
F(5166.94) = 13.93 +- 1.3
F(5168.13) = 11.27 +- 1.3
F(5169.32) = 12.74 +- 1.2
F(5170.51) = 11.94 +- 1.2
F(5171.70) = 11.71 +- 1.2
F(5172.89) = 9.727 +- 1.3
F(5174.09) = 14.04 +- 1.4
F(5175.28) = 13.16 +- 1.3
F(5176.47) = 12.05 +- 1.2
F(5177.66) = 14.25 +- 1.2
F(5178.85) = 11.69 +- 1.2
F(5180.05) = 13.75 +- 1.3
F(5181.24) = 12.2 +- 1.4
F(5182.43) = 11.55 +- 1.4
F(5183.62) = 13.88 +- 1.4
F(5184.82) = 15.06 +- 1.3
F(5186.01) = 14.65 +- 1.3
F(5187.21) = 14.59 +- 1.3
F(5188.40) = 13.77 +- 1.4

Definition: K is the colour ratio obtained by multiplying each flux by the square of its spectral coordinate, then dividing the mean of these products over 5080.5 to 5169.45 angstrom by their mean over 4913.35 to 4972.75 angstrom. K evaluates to 1.0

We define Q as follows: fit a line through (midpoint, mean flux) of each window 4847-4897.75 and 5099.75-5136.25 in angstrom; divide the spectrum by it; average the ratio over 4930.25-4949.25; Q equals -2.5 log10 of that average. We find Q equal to -0.17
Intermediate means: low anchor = 13.7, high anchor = 14.2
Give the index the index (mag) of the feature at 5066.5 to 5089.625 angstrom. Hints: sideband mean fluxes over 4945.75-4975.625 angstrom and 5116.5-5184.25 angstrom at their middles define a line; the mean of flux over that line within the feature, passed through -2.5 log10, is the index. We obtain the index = 0.01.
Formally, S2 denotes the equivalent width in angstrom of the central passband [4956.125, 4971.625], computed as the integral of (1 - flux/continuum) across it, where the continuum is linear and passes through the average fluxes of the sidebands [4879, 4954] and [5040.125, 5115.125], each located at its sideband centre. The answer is -0.9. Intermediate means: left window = 14.9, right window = 14.7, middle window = 15.7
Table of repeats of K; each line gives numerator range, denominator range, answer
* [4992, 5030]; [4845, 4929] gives 1.13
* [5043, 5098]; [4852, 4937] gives 1.15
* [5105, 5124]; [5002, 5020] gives 0.96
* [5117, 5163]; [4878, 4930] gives 1.10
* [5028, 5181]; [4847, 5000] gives 1.05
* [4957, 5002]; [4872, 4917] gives 1.10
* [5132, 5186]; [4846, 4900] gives 1.11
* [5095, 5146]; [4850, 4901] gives 1.14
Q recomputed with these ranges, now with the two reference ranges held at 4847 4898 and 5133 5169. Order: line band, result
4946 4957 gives -0.174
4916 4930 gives -0.011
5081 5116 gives -0.014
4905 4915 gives -0.060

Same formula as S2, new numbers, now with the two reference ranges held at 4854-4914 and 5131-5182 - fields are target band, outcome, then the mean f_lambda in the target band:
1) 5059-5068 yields -1.5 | 16.2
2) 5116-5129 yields -0.3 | 14.2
